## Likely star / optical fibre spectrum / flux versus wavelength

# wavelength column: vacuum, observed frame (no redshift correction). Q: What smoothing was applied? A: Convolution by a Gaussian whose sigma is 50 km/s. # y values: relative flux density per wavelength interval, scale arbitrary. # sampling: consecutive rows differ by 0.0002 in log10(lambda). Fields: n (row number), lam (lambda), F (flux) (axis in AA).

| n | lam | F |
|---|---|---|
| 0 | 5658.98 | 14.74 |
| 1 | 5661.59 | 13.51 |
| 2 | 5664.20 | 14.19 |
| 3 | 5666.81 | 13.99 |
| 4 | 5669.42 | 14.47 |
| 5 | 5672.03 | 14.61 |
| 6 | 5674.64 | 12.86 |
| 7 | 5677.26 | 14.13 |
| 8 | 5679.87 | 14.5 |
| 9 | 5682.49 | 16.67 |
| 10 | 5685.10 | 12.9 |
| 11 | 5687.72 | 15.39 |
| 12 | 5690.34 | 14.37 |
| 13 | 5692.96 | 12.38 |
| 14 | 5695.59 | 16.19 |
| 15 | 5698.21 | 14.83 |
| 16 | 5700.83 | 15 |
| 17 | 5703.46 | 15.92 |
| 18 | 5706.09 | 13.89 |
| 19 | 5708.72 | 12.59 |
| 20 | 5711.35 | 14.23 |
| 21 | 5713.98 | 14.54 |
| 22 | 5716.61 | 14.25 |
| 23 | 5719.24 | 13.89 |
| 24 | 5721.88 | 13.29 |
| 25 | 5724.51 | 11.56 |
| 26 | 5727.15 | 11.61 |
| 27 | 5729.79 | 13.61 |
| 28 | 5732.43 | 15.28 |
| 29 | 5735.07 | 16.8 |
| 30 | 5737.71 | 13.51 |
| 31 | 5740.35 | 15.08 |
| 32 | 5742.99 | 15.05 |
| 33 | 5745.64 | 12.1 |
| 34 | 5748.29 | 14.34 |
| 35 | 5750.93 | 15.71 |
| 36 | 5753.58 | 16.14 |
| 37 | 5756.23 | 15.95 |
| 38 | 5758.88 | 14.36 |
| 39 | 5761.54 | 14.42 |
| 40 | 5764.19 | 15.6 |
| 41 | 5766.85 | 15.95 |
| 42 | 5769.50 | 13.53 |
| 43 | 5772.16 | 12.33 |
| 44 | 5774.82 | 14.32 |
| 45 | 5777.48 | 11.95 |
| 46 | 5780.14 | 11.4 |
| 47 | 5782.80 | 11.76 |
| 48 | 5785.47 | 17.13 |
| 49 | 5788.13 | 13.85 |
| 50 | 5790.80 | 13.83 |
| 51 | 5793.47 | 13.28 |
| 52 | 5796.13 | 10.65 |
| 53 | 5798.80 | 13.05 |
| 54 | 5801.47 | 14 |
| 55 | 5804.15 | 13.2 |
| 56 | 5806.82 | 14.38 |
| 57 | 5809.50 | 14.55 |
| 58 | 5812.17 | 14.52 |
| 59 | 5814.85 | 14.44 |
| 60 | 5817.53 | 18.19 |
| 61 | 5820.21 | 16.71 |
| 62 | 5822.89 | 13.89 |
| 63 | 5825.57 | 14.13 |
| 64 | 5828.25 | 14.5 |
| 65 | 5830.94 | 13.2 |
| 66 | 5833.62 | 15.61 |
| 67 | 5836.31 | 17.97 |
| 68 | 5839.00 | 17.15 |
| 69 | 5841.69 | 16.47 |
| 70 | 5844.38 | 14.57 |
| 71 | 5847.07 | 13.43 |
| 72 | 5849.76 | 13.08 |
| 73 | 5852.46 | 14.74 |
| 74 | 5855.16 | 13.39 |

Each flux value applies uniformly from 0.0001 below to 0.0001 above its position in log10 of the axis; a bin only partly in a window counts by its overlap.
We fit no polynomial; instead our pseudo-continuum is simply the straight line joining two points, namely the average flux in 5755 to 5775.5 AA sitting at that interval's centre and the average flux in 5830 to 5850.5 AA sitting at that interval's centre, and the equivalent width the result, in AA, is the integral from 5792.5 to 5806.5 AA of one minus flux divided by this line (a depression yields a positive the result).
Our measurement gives 1.8 AA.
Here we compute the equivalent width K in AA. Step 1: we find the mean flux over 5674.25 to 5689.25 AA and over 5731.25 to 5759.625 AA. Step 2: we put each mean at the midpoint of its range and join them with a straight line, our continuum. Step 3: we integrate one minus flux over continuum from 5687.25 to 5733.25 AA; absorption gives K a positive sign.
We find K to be 2.2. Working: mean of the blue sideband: 14.5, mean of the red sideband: 15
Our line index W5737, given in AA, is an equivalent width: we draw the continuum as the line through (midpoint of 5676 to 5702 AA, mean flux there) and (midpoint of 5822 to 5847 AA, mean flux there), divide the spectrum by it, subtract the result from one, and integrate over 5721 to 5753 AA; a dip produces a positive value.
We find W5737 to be 1.7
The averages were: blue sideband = 14.6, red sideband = 15.2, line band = 14.1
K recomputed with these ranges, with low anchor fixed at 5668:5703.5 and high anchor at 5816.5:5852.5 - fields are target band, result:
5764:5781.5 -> 1.8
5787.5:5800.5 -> 1.9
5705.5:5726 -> 1.6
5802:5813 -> 0.7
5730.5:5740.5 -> -0.2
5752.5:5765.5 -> -0.3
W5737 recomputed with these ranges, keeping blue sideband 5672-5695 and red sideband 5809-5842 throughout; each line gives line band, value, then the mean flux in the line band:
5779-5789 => 1.0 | 13.6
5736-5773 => 0.6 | 14.6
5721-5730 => 1.4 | 12.3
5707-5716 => 0.4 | 13.8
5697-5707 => -0.4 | 14.9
